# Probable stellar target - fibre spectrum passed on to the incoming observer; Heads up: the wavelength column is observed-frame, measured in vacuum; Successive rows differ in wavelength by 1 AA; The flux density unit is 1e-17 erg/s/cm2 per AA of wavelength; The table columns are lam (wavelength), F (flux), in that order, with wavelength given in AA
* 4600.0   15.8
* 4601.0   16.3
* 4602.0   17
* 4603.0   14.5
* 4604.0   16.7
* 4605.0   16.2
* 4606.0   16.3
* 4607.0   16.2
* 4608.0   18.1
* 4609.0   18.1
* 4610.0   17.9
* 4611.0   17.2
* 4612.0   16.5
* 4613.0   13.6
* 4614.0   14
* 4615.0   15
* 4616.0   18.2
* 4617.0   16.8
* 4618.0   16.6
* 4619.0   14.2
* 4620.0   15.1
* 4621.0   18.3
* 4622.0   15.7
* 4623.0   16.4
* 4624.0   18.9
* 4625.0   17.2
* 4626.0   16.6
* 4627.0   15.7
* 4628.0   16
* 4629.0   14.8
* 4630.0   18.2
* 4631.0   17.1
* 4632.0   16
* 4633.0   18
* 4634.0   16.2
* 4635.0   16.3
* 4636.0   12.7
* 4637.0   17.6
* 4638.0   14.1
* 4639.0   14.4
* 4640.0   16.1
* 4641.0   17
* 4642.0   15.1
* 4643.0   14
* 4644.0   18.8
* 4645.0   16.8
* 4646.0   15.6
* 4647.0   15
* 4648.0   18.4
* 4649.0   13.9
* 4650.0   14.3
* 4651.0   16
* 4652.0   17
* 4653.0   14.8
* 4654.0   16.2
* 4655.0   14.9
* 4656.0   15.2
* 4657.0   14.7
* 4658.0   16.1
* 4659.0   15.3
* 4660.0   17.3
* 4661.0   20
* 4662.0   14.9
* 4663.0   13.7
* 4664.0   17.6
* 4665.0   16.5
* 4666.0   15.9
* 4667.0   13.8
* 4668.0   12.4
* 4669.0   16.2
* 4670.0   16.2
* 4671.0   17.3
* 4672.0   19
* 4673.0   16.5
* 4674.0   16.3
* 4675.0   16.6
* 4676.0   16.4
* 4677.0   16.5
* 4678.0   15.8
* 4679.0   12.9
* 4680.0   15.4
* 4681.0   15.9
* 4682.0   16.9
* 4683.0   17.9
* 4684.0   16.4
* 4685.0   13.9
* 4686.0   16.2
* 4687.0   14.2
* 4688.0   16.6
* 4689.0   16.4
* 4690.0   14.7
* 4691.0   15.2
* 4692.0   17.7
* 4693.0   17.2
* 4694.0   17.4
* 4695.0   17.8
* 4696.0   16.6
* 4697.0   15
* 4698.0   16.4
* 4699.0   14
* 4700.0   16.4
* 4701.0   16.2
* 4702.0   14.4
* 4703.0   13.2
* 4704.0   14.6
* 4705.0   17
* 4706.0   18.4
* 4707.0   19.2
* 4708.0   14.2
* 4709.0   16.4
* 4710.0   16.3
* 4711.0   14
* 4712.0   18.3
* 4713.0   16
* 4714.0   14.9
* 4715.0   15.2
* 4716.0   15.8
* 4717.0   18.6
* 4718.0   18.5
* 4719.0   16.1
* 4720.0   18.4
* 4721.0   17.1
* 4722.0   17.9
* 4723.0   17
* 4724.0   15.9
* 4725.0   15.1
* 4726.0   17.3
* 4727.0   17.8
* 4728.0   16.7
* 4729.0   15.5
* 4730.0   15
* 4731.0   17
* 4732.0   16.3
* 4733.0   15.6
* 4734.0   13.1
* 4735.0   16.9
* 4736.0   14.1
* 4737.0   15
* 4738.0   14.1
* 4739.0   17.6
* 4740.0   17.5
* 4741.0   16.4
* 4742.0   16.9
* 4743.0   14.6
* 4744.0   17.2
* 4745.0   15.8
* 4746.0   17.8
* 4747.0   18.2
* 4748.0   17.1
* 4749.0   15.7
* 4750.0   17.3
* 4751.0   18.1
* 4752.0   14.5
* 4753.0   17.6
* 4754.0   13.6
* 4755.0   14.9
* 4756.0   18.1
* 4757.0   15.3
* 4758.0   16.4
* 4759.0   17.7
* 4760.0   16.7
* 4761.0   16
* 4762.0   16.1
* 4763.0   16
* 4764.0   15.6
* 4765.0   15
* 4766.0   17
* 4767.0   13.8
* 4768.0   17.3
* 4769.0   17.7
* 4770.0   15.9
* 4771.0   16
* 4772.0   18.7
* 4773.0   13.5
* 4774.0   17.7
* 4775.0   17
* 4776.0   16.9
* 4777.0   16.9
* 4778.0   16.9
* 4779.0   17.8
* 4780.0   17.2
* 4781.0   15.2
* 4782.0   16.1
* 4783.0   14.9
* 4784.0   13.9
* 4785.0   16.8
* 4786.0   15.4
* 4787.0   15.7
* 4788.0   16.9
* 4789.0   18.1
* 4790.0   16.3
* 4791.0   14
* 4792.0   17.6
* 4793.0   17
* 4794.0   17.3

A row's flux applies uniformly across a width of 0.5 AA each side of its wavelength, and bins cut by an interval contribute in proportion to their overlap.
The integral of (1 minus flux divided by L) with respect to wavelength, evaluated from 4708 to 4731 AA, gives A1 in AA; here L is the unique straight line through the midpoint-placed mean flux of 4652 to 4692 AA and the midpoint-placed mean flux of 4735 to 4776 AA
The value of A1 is -0.5 AA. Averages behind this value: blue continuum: 15.9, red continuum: 16.3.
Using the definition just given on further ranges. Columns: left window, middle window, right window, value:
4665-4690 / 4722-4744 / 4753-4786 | 0.1 AA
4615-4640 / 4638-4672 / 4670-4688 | 0.8 AA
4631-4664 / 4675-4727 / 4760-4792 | -0.6 AA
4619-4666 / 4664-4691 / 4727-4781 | 0.4 AA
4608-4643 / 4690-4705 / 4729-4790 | 0.3 AA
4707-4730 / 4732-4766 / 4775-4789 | 0.5 AA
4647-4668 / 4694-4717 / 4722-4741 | -0.1 AA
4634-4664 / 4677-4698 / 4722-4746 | -0.1 AA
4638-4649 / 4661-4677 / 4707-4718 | -0.1 AA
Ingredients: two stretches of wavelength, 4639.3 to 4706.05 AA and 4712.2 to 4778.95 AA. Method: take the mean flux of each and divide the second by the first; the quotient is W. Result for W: 1.03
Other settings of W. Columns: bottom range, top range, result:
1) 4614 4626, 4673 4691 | 0.96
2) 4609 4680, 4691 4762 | 1.02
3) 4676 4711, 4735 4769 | 1.02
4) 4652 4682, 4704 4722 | 1.05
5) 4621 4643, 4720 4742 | 1.00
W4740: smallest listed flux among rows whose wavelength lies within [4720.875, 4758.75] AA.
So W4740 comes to 13.1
